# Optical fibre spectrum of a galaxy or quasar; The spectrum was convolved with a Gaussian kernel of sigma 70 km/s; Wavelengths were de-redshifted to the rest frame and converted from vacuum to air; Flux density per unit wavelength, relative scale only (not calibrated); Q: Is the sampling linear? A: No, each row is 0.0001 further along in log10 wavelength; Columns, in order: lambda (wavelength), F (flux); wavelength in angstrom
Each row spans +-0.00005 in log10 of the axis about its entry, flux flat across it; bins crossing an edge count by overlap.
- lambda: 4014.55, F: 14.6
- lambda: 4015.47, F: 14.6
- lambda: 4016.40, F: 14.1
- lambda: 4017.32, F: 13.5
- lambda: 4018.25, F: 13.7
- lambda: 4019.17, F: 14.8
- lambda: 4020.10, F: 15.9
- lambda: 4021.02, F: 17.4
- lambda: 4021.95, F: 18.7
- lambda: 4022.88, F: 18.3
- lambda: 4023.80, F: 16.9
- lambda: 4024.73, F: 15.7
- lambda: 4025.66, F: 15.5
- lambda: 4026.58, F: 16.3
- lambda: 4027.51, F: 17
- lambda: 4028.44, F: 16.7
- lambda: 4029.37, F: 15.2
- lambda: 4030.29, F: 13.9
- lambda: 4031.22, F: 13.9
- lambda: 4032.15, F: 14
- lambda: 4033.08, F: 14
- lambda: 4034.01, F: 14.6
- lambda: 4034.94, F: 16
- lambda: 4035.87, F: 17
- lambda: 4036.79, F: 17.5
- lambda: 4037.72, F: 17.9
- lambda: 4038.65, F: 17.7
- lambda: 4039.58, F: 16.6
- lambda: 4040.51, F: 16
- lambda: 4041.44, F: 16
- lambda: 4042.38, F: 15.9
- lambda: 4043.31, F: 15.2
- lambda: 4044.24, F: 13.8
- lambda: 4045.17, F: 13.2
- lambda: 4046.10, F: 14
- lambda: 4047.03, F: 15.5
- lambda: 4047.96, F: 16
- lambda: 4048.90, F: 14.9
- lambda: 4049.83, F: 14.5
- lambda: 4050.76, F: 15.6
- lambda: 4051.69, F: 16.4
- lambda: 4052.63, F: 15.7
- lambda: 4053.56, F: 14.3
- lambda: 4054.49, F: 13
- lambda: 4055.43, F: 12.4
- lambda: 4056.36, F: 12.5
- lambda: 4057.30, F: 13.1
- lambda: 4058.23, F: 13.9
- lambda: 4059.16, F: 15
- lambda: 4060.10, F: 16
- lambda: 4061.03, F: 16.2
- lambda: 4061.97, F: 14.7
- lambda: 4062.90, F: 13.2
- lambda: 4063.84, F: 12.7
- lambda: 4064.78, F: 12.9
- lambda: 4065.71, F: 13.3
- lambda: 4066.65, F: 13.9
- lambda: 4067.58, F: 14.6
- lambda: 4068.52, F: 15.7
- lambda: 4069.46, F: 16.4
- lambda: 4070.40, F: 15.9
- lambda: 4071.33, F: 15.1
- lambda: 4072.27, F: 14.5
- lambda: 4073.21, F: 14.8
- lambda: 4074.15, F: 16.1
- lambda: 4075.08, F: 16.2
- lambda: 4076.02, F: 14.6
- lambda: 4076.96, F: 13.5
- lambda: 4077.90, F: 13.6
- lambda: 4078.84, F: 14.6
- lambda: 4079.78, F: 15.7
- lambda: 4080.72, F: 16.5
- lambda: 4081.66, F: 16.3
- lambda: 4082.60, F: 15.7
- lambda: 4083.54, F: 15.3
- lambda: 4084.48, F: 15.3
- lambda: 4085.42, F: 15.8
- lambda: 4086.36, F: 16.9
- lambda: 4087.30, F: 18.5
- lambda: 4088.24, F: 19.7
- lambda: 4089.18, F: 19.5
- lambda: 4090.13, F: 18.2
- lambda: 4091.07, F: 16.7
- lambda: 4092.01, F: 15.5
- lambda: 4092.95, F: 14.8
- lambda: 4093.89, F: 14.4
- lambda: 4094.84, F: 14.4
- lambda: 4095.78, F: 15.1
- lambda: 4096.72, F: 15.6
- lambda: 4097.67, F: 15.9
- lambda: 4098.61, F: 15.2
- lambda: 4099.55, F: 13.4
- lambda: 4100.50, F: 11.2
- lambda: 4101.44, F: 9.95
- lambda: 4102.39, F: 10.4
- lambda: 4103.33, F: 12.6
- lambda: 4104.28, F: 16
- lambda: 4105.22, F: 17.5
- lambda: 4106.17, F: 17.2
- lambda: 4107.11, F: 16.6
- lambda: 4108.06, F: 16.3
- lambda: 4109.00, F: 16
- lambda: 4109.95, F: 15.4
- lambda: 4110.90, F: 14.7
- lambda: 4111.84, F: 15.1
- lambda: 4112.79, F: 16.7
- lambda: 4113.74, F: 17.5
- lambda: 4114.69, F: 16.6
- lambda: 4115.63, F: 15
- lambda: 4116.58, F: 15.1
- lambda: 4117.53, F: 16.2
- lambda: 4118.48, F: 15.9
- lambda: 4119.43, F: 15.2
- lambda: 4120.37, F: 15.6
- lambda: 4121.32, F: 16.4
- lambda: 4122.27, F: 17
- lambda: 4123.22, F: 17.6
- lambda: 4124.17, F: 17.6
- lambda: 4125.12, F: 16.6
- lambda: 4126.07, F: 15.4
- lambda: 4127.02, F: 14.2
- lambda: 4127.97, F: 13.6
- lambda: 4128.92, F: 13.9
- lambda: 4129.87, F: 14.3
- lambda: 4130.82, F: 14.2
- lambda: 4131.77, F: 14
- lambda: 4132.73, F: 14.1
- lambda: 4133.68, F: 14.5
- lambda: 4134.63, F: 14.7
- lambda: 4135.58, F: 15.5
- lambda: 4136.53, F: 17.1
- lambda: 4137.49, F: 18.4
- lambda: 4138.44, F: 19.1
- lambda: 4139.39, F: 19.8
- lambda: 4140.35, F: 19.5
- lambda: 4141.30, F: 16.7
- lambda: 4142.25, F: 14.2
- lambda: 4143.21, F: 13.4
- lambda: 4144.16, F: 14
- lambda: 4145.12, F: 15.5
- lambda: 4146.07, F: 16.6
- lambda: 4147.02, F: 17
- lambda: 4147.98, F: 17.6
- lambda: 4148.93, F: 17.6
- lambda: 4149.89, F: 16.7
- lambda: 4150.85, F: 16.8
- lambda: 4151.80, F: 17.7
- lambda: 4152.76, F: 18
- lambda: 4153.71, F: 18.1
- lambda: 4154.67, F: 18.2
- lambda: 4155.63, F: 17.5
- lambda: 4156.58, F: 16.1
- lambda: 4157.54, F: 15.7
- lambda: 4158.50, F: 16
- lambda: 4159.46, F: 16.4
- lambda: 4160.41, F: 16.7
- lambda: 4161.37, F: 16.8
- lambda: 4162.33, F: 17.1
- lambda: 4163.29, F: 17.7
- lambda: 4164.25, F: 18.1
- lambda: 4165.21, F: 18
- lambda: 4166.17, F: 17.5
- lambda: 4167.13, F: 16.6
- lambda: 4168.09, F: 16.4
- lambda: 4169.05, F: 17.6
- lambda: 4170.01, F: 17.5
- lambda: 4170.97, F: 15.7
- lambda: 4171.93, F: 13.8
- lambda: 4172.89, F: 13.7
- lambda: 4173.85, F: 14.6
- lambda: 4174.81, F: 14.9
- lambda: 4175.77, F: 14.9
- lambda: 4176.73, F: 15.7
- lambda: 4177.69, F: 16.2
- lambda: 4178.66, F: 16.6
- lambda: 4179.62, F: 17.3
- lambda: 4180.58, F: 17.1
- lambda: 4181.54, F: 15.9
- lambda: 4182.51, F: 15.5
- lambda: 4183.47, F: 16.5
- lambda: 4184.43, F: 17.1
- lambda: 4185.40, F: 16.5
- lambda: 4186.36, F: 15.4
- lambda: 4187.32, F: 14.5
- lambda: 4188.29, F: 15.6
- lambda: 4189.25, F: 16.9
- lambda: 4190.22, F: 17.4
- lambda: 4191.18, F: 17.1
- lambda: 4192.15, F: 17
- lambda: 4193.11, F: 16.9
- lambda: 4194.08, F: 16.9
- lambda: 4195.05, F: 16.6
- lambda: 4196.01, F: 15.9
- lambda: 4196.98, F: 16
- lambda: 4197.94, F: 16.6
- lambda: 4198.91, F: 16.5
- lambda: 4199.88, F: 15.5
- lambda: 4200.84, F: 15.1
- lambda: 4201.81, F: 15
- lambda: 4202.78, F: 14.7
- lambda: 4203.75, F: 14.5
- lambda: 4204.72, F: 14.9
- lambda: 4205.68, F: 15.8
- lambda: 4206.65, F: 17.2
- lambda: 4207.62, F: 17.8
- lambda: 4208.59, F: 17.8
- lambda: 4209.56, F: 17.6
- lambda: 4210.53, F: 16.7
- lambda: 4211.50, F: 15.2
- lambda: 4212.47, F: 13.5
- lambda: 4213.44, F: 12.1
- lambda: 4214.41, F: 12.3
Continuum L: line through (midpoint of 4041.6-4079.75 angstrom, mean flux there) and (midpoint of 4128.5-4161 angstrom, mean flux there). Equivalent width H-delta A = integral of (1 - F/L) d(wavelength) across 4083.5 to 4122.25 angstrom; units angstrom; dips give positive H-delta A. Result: -0.35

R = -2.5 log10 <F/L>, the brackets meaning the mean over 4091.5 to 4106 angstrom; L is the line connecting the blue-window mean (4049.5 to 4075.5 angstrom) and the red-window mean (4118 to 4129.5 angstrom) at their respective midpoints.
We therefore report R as 0.08 mag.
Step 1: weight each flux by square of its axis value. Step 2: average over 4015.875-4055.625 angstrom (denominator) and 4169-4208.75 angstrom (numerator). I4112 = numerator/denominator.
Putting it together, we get 1.1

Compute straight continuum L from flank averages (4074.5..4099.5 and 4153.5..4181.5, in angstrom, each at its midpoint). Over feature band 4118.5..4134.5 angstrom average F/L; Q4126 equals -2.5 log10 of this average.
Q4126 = 0.06 mag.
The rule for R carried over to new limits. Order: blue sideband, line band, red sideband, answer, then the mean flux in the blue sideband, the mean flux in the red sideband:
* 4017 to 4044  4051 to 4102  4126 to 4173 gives 0.08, 15.9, 16.3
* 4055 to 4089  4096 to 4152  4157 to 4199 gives 0.00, 15.1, 16.3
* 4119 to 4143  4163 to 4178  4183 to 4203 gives 0.00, 15.9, 16.2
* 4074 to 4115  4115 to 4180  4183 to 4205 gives -0.03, 15.5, 16.1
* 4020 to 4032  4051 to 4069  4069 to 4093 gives 0.14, 16.2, 16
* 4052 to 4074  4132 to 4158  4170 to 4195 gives -0.08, 14.4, 16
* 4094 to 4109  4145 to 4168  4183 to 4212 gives -0.11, 14.5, 16.2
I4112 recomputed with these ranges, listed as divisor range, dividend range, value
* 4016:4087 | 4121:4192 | 1.13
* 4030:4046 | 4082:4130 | 1.04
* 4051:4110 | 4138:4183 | 1.15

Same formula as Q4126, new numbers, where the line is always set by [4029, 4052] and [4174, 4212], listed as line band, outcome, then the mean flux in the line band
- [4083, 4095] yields -0.063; 16.6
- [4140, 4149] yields -0.013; 16.1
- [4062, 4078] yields 0.072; 14.6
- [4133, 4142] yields -0.081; 17.1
